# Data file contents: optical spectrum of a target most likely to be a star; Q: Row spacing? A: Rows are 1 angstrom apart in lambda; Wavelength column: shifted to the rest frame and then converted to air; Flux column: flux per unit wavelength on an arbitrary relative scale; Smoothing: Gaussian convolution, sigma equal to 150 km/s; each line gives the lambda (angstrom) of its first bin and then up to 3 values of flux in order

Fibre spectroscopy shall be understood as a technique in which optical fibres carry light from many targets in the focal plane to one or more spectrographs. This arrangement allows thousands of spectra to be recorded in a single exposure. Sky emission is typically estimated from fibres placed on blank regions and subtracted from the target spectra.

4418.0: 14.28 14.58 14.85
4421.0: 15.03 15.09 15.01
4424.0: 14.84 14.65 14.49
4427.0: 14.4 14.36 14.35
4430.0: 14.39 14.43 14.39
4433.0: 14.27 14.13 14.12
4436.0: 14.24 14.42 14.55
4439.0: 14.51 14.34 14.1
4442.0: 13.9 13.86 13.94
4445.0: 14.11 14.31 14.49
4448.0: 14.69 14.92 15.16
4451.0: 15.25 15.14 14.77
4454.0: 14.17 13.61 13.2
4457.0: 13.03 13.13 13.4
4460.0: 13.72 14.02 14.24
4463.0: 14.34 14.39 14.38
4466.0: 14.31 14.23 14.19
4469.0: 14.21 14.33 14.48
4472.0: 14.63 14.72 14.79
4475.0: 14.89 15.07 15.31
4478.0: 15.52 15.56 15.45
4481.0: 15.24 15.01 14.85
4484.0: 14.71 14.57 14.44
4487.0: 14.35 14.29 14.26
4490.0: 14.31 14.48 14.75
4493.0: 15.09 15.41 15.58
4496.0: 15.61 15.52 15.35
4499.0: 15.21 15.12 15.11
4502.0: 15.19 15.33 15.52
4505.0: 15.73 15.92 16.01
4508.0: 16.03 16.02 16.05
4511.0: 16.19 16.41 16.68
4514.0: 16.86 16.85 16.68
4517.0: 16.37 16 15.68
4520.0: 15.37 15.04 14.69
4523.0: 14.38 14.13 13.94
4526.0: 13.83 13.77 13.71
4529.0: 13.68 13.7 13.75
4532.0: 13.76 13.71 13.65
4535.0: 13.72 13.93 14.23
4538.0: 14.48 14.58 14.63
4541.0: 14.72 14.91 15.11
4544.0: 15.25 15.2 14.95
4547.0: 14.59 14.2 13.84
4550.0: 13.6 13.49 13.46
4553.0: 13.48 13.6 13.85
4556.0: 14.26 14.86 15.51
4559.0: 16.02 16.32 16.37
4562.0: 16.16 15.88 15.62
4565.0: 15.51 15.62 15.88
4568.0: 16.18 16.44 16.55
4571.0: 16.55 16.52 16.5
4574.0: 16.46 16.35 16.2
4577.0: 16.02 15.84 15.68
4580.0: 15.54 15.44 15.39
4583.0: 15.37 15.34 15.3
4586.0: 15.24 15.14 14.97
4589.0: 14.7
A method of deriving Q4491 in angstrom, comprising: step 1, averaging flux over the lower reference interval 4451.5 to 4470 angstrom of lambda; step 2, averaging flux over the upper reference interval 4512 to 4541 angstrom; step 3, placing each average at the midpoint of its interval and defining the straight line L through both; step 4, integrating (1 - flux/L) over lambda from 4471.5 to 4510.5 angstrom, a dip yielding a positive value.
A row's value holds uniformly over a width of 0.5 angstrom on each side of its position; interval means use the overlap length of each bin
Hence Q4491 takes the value -2.2 angstrom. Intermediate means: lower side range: 14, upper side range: 14.7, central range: 15.2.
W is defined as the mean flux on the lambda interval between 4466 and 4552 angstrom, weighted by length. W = 14.9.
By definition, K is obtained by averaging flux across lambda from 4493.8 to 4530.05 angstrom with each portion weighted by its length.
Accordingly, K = 15.4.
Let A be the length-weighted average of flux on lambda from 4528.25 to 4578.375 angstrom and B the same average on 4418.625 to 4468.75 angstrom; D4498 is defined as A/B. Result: 1.05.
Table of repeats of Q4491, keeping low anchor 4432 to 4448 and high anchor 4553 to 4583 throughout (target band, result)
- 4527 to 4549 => 1.6 angstrom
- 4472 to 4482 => -0.3 angstrom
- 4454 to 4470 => 0.6 angstrom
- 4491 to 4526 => -1.2 angstrom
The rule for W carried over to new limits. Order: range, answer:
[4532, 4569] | 14.8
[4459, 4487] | 14.6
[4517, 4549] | 14.4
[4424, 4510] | 14.7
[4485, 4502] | 14.9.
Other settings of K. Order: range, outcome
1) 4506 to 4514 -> 16.2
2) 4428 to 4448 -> 14.3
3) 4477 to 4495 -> 14.9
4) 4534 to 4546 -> 14.6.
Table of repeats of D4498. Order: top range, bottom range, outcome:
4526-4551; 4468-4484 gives 0.95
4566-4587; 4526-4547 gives 1.12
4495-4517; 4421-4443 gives 1.10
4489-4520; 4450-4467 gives 1.11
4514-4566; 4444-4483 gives 1.02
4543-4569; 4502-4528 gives 0.96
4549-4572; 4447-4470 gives 1.07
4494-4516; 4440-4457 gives 1.11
